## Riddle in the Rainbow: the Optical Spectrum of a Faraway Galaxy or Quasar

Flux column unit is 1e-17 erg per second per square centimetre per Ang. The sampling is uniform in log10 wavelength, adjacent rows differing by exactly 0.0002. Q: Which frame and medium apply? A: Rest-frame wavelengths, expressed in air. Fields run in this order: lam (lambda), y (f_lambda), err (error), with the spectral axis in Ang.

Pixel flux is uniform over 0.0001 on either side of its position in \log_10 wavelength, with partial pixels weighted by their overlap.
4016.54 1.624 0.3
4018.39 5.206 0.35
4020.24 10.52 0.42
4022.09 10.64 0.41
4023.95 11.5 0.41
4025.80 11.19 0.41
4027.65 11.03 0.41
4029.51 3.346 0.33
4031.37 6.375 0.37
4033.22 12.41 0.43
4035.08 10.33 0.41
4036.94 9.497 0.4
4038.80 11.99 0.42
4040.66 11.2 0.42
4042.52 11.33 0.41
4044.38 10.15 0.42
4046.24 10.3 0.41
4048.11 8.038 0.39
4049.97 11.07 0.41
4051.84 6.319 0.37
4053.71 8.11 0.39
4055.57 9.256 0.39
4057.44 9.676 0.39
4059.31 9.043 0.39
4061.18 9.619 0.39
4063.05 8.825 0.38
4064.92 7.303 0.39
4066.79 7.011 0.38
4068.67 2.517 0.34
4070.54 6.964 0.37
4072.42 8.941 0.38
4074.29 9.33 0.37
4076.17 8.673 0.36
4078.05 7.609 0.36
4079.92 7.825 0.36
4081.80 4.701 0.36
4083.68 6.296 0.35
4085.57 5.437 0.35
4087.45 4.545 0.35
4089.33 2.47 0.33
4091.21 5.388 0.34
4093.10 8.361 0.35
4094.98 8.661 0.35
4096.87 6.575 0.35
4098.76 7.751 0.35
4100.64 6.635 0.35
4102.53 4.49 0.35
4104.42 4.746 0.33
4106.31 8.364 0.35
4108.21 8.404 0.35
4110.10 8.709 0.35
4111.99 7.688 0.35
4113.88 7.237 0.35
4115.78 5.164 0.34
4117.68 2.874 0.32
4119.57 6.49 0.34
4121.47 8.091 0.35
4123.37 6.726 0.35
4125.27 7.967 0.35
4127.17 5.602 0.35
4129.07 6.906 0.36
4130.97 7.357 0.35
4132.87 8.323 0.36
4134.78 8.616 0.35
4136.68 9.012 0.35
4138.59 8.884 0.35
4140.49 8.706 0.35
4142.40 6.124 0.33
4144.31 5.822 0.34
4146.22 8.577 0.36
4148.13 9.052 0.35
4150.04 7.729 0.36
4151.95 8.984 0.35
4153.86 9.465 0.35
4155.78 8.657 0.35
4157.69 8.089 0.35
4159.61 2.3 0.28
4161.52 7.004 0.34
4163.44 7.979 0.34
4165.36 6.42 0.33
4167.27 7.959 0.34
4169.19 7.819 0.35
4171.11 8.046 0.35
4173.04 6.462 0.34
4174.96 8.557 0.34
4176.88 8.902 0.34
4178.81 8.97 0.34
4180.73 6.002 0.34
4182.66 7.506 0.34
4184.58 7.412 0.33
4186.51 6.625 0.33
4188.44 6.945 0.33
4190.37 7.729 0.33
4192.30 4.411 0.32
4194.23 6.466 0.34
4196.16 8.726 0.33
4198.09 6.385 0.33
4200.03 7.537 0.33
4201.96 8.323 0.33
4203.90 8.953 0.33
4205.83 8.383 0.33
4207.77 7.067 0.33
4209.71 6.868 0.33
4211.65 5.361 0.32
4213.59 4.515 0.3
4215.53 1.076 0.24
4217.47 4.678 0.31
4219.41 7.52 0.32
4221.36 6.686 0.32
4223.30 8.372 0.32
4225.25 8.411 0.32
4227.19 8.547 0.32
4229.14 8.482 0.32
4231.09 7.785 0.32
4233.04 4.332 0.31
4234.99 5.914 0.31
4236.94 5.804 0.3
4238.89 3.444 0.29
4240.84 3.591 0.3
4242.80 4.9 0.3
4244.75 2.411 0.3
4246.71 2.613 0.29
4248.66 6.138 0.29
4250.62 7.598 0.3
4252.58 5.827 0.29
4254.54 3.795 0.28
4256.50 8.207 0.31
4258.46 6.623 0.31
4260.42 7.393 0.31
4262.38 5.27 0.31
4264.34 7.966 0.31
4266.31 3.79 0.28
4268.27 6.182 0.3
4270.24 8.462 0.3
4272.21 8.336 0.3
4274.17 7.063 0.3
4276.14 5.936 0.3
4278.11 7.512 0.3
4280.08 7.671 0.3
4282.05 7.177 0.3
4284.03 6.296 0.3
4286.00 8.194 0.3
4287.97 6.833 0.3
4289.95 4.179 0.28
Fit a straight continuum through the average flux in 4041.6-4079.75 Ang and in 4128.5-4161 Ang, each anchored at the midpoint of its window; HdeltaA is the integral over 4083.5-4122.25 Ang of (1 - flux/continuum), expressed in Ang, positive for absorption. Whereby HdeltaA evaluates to 8.3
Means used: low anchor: 8.49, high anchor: 7.8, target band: 6.39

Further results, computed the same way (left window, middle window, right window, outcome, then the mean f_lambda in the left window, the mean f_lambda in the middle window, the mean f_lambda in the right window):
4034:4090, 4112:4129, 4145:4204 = 3.15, 8.18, 6.38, 7.52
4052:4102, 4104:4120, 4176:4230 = 0.98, 7.17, 6.7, 7.02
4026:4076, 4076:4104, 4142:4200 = 7.09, 8.87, 6.27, 7.38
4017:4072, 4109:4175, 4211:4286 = 1.52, 8.93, 7.4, 6.13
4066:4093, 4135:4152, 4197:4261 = -4.95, 6.32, 8.08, 6.16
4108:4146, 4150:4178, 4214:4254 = -3.91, 7.24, 7.63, 5.67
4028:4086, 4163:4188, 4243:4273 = -2.06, 8.42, 7.57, 6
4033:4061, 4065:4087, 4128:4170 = 5.78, 9.84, 6.81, 7.71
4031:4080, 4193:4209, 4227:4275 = -2.23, 8.92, 7.66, 5.98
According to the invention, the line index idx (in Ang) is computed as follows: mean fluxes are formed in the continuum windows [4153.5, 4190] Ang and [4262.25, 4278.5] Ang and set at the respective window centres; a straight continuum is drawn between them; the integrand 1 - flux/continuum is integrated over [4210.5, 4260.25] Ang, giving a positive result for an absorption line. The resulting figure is 8.94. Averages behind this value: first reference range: 7.4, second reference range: 6.77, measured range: 5.74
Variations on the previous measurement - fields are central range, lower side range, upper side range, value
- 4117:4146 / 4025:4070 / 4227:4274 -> 1.75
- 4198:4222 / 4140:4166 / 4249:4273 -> 2.10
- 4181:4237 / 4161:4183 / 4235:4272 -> -0.63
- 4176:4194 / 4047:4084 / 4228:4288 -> -0.78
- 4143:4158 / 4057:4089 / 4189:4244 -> -3.29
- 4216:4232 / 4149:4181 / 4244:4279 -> -1.44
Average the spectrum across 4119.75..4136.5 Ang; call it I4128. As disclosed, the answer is 7.48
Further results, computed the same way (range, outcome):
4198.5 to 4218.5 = 6.28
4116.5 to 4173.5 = 7.4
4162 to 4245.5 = 6.71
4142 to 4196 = 7.39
